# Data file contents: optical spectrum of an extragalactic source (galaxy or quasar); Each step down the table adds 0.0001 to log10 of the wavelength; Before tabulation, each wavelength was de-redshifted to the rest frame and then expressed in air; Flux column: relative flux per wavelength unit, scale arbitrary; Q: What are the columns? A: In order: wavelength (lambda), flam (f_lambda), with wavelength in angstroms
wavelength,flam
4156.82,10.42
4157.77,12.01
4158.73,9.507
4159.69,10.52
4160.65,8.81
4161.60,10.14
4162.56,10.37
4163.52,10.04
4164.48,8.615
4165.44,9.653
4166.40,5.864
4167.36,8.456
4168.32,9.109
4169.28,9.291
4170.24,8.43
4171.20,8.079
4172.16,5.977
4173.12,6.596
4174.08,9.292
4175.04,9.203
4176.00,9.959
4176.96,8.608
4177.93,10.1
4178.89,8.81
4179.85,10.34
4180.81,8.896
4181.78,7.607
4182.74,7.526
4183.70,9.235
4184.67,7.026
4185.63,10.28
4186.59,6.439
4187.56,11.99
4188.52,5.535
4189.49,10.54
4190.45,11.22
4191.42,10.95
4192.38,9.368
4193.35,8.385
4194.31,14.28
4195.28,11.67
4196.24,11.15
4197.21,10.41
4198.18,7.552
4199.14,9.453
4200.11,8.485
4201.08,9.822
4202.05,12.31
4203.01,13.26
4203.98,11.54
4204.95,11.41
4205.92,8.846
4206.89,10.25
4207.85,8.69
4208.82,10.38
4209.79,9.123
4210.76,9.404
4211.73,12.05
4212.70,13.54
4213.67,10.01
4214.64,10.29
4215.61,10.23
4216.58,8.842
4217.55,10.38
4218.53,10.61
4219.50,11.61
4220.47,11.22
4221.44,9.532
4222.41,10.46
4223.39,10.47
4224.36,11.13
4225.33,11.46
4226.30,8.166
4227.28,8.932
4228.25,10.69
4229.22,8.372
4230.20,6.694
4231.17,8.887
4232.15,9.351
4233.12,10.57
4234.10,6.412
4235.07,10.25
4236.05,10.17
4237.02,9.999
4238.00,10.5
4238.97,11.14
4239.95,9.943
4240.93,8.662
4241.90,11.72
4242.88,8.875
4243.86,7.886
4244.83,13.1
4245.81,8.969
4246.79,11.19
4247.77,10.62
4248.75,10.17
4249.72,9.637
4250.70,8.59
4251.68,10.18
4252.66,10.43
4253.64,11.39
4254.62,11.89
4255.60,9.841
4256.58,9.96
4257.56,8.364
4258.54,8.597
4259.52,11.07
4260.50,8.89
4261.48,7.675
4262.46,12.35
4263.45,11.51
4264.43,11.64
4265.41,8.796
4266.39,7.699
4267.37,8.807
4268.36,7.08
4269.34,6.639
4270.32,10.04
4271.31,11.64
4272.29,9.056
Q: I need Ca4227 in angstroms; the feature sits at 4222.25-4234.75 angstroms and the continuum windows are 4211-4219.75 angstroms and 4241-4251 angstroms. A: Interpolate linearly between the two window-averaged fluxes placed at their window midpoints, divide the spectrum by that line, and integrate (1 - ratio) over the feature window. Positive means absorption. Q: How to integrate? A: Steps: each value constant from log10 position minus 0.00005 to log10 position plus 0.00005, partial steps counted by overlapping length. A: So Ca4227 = 1.35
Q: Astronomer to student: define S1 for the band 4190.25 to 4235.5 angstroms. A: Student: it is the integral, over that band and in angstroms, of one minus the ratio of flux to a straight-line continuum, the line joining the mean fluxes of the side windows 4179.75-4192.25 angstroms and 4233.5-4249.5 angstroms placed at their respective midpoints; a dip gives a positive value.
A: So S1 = -3.3 angstroms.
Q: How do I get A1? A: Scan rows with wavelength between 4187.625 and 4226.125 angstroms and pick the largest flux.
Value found 14.28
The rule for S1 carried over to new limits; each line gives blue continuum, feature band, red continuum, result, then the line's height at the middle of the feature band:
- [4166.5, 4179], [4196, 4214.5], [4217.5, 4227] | -1.12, 9.8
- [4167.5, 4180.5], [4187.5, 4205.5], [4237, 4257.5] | -2.45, 9.19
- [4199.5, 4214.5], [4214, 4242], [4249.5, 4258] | 1.32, 10.3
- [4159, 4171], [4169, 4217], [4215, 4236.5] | -1.31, 9.39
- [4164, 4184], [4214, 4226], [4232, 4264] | -1.29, 9.46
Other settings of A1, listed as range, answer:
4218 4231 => 11.61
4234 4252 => 13.1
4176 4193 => 11.99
